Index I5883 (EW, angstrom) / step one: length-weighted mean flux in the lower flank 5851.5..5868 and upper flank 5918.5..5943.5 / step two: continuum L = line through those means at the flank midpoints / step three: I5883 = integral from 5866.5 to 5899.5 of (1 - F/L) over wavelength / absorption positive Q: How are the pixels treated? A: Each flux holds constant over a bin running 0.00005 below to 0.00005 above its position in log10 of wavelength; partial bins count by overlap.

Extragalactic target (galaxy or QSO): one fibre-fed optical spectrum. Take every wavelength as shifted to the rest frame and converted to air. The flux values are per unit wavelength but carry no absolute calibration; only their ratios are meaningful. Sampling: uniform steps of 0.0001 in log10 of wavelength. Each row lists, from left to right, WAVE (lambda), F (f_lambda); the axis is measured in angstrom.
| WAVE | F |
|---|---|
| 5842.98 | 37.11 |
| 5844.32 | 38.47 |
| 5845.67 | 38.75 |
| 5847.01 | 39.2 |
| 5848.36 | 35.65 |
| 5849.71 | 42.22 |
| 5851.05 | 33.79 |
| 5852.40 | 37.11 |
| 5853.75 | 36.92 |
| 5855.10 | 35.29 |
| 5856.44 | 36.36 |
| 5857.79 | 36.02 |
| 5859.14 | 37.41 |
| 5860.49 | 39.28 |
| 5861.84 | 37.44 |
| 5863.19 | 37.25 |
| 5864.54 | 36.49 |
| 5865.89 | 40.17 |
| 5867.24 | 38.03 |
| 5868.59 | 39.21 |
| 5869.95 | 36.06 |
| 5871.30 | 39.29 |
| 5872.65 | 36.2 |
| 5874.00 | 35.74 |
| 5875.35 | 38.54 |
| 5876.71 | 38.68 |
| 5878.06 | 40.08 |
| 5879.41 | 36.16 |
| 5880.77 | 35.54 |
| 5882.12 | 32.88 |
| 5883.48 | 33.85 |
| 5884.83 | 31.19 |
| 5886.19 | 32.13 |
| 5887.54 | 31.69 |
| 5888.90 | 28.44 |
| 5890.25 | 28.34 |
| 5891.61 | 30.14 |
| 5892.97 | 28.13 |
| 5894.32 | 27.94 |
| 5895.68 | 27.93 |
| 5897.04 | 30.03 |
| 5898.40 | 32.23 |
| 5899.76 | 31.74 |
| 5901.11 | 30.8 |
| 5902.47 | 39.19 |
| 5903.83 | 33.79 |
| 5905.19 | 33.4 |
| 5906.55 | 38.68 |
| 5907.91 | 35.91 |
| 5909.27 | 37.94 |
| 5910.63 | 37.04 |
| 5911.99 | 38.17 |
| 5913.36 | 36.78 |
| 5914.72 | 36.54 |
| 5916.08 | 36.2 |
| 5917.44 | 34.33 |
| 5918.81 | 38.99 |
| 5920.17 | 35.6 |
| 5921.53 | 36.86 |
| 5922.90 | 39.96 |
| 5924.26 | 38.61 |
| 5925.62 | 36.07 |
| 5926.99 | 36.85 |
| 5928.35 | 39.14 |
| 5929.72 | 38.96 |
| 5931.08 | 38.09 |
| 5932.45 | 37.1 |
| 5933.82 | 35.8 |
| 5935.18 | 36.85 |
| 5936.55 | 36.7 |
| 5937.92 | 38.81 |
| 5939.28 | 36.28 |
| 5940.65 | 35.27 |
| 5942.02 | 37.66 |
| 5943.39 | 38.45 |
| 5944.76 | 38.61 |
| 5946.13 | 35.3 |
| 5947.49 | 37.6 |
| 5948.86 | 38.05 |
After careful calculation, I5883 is 3.23 angstrom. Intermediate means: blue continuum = 37.3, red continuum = 37.4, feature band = 33.7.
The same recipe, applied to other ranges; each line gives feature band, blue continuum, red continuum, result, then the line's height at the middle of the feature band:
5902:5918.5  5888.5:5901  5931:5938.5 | -2.1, 32.5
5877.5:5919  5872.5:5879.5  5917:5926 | 4.3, 37.6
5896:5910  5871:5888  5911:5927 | 0.9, 36.4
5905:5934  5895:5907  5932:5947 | -1.9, 34.9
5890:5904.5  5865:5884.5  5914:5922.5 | 2.3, 36.8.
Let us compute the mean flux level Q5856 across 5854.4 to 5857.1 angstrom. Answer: 35.9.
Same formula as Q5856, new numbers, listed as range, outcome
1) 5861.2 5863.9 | 37.3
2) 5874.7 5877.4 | 38.6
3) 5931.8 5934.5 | 36.4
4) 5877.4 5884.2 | 35.7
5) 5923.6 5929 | 37.7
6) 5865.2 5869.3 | 39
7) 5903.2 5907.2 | 35.3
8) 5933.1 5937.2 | 36.4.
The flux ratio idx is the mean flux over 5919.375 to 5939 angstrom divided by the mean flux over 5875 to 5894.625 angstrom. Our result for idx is 1.14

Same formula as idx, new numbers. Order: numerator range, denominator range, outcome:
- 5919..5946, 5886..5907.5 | 1.19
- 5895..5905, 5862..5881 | 0.86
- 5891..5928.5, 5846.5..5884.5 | 0.94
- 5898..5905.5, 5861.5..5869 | 0.88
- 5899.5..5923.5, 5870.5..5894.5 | 1.08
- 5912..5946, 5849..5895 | 1.05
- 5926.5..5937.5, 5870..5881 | 1.00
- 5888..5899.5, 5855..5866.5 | 0.78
